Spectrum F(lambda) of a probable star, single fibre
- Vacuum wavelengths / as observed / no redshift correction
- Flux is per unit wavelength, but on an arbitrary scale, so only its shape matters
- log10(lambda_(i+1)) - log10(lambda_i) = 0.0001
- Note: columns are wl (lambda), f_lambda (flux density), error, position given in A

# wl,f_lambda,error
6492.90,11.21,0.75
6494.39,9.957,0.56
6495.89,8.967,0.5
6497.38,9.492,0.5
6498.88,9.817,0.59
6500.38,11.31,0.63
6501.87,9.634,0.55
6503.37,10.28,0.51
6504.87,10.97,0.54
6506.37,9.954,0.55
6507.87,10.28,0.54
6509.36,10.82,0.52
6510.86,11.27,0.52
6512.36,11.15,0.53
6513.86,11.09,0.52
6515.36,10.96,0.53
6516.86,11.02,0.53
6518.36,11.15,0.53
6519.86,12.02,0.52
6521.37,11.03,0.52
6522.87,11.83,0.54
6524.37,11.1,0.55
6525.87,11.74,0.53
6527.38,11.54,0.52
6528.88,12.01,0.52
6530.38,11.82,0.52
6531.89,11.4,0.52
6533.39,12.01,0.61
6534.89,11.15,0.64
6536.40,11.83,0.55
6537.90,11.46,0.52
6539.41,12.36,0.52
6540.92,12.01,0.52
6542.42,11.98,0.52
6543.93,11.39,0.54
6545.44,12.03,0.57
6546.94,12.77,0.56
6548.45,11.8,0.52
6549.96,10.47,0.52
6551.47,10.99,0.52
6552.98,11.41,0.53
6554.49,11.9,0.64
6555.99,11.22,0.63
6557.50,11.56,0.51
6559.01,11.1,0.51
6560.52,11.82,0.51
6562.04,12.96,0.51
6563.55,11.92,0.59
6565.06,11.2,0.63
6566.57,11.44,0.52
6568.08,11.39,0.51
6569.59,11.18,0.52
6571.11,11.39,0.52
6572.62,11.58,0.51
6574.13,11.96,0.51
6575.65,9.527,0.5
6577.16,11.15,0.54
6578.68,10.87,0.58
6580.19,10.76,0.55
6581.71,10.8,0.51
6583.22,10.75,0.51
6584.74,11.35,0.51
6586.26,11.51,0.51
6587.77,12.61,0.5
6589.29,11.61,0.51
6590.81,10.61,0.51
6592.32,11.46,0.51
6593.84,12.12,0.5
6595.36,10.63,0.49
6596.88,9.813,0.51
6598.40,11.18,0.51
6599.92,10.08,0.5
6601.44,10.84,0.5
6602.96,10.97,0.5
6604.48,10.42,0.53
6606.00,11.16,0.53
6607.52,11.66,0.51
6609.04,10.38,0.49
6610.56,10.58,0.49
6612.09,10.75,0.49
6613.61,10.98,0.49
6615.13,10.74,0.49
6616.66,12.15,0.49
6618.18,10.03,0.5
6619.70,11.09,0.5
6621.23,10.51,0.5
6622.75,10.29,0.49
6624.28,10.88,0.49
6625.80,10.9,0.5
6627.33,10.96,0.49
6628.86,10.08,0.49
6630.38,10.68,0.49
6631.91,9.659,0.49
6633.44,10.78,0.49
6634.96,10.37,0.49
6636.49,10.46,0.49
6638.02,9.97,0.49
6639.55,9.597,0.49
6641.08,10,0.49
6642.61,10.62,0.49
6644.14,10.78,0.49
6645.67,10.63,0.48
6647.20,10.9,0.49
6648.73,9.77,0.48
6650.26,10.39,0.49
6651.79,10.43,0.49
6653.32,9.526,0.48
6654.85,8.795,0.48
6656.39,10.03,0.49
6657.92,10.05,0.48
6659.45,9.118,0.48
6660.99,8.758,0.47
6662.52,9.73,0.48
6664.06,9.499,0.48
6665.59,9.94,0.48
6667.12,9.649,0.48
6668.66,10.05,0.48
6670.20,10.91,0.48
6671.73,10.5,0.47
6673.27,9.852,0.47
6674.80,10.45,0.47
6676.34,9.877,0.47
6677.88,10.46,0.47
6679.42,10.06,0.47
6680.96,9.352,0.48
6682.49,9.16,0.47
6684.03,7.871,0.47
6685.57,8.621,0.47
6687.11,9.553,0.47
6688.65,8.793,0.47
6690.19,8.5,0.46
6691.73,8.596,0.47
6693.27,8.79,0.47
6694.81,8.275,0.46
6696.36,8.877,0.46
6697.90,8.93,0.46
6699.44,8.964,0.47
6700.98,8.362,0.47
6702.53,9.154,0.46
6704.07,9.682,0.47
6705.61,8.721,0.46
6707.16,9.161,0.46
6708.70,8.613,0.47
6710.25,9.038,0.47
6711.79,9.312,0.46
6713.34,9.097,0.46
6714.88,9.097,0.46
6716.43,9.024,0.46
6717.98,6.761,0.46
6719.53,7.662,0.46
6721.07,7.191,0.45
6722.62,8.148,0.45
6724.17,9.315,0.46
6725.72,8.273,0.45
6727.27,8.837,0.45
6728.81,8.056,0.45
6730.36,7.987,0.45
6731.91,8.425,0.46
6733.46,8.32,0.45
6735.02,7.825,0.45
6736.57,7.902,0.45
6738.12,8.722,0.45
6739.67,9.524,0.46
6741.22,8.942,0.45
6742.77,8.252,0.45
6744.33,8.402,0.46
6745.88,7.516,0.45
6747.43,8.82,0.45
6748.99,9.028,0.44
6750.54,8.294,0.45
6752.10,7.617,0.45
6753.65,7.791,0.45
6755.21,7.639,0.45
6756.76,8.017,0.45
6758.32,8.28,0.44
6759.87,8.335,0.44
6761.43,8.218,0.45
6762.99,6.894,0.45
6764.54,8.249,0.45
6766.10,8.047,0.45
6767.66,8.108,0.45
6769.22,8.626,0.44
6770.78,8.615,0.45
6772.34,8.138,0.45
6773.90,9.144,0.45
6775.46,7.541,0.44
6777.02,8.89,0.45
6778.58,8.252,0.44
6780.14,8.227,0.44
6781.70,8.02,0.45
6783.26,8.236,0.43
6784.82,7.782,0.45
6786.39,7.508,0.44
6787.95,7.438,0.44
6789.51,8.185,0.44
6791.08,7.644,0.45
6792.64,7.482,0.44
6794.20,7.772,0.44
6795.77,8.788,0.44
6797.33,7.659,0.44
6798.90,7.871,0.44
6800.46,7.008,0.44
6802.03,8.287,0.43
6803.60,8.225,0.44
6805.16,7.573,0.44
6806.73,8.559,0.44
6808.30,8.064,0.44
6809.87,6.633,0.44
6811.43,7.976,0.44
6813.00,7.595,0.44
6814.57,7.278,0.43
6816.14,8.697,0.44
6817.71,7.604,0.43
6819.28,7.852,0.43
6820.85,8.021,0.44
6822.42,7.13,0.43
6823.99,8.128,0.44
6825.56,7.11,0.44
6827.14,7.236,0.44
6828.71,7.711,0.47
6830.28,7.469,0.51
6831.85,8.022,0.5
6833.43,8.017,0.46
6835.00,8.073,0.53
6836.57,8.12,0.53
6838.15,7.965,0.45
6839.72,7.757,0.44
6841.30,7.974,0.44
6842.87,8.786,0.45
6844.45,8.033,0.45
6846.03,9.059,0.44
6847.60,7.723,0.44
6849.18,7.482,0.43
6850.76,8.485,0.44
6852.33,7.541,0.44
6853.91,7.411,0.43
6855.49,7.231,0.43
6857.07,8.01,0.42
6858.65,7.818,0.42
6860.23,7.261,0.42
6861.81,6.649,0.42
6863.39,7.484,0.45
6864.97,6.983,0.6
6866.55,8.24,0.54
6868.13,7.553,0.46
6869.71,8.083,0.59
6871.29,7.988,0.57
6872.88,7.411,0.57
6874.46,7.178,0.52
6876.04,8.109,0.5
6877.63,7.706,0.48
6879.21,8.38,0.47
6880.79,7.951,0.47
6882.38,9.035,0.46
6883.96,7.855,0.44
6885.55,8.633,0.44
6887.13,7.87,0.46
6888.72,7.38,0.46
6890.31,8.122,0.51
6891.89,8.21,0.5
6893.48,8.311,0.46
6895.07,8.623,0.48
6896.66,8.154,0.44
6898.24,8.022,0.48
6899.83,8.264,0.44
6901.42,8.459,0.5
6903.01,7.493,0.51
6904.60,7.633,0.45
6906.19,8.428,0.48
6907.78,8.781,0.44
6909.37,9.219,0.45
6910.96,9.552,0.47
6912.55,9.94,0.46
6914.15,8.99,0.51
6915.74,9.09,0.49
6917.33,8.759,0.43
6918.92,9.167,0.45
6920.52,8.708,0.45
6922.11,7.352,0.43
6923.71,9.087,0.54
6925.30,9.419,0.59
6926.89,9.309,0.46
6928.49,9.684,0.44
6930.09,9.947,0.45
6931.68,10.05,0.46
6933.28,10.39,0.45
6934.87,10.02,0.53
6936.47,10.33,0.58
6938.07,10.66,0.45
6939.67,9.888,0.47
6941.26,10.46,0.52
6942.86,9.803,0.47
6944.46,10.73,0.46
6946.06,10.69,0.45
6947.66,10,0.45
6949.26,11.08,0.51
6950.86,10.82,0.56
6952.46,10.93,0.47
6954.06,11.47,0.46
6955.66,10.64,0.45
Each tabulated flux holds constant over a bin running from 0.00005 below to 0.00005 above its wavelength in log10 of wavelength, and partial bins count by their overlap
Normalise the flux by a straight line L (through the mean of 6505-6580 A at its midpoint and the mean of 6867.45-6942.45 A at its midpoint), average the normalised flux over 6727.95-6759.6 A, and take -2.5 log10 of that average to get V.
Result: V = 0.20 mag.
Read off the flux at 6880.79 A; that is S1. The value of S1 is 7.951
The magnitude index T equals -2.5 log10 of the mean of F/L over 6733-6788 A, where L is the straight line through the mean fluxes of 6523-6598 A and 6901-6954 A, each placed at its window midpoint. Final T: 0.26 mag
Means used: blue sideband 11.5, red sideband 9.58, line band 8.21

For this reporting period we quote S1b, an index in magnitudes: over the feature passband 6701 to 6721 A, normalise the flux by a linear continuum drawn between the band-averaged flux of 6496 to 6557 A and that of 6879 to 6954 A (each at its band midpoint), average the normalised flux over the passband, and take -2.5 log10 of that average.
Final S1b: 0.18 mag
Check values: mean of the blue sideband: 11.2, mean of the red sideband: 9.17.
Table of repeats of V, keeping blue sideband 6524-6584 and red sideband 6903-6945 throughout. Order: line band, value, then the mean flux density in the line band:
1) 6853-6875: 0.28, 7.52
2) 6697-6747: 0.23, 8.54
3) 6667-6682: 0.07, 10.1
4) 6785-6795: 0.30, 7.68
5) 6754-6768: 0.28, 7.97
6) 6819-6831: 0.30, 7.57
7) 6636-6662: 0.10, 9.98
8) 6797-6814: 0.28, 7.76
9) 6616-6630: 0.03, 10.8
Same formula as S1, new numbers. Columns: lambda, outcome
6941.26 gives 10.46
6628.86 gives 10.08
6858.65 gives 7.818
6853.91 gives 7.411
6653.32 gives 9.526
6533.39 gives 12.01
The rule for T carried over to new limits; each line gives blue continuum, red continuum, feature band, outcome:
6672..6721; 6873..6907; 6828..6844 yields 0.04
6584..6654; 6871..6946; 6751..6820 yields 0.21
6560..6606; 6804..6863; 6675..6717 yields 0.07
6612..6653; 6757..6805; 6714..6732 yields 0.10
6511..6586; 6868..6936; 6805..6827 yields 0.20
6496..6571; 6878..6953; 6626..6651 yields 0.04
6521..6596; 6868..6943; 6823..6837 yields 0.20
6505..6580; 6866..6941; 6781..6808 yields 0.20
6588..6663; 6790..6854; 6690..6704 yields 0.09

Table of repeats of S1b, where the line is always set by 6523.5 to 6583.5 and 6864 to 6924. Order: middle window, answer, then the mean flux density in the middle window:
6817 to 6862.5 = 0.131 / 7.78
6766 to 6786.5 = 0.140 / 8.25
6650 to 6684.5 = 0.070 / 9.77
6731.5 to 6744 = 0.152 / 8.48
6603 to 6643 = 0.024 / 10.6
